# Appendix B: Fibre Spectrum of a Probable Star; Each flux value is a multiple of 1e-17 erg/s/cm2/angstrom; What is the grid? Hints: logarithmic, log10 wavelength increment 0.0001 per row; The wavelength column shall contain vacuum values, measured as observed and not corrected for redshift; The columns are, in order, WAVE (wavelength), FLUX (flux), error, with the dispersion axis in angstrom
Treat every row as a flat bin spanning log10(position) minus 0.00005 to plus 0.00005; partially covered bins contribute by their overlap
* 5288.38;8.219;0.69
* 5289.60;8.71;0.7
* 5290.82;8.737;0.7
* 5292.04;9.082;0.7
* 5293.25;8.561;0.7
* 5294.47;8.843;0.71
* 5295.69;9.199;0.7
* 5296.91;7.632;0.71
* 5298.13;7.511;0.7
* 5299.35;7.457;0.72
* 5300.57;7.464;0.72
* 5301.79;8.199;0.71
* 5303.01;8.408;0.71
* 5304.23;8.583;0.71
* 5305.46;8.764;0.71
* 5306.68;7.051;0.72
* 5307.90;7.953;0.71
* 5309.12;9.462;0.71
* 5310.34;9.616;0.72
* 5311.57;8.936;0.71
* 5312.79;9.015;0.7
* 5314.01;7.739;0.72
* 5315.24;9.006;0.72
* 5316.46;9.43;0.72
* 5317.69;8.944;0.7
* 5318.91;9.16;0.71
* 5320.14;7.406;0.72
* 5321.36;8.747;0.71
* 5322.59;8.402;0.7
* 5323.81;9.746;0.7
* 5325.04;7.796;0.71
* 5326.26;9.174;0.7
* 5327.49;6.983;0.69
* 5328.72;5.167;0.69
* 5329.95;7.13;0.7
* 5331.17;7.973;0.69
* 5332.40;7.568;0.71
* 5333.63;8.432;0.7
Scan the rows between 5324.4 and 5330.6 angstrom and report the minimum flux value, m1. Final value 5.167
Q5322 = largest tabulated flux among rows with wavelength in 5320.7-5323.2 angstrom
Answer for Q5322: 8.747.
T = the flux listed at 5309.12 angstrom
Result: 9.462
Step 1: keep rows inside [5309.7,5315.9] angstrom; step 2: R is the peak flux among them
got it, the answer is 9.616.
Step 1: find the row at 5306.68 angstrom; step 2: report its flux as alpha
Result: 7.051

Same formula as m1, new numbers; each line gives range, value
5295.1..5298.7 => 7.511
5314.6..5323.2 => 7.406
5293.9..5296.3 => 8.843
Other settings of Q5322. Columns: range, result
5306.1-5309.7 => 9.462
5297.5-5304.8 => 8.583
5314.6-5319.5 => 9.43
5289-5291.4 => 8.737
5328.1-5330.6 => 7.13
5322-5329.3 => 9.746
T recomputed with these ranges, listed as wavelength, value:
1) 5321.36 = 8.747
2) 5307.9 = 7.953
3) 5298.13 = 7.511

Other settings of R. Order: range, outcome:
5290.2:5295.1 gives 9.082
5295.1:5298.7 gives 9.199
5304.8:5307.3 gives 8.764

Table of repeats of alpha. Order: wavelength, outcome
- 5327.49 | 6.983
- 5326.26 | 9.174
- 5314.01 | 7.739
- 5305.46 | 8.764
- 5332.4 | 7.568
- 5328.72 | 5.167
